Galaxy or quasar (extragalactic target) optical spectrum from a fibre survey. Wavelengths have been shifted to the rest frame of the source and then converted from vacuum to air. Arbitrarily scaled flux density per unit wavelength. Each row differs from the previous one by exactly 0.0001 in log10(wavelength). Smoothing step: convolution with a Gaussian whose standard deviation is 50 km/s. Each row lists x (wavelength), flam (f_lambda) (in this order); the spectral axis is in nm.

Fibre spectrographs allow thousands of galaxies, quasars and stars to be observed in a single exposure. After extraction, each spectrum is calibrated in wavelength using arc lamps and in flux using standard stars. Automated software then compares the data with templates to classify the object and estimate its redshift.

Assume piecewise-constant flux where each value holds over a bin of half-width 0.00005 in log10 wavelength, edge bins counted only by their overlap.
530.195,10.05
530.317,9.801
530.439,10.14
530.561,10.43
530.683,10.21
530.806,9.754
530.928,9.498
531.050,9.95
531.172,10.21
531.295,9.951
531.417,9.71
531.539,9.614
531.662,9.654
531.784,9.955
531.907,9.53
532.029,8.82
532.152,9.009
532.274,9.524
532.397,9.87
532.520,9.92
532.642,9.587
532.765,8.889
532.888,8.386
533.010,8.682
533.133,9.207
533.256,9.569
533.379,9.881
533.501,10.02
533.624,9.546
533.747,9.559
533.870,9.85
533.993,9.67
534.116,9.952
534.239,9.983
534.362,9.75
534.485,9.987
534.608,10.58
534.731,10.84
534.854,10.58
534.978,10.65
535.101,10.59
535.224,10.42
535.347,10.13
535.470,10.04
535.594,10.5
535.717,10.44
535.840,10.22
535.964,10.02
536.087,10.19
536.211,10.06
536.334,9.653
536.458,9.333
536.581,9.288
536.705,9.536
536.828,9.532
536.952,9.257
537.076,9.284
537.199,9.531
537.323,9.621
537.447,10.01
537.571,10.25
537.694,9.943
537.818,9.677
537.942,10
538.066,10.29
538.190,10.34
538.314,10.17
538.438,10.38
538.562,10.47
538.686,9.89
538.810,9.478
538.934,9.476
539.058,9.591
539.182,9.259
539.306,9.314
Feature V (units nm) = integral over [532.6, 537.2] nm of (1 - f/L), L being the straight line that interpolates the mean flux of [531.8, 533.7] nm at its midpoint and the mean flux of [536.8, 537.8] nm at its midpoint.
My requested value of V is -0.15 nm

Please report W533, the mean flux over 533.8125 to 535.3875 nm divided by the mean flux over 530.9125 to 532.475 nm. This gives 1.06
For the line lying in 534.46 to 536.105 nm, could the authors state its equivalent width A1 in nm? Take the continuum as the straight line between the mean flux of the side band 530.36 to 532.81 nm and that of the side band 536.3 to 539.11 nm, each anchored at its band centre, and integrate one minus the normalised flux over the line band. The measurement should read -0.11 nm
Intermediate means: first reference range 9.72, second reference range 9.78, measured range 10.4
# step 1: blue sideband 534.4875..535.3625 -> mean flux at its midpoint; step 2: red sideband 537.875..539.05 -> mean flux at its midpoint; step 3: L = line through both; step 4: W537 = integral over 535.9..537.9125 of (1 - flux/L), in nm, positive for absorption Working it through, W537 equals 0.11 nm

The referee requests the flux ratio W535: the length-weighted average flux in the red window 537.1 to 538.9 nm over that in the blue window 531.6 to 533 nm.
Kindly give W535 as 1.07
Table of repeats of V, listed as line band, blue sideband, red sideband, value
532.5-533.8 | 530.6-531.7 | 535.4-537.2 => 0.06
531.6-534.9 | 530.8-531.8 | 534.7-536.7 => 0.10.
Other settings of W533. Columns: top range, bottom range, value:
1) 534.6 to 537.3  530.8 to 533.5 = 1.05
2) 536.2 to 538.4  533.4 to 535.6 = 0.96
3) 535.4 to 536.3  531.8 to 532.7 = 1.07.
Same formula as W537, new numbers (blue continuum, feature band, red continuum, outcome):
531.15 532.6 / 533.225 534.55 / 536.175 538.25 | -0.02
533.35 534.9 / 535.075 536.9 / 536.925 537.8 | -0.02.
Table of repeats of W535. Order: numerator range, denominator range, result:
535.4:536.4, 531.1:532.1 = 1.05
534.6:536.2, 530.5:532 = 1.05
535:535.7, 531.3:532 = 1.07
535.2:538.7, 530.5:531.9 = 1.01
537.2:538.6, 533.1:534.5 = 1.03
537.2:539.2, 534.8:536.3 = 0.96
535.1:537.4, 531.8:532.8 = 1.05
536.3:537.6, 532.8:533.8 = 1.02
